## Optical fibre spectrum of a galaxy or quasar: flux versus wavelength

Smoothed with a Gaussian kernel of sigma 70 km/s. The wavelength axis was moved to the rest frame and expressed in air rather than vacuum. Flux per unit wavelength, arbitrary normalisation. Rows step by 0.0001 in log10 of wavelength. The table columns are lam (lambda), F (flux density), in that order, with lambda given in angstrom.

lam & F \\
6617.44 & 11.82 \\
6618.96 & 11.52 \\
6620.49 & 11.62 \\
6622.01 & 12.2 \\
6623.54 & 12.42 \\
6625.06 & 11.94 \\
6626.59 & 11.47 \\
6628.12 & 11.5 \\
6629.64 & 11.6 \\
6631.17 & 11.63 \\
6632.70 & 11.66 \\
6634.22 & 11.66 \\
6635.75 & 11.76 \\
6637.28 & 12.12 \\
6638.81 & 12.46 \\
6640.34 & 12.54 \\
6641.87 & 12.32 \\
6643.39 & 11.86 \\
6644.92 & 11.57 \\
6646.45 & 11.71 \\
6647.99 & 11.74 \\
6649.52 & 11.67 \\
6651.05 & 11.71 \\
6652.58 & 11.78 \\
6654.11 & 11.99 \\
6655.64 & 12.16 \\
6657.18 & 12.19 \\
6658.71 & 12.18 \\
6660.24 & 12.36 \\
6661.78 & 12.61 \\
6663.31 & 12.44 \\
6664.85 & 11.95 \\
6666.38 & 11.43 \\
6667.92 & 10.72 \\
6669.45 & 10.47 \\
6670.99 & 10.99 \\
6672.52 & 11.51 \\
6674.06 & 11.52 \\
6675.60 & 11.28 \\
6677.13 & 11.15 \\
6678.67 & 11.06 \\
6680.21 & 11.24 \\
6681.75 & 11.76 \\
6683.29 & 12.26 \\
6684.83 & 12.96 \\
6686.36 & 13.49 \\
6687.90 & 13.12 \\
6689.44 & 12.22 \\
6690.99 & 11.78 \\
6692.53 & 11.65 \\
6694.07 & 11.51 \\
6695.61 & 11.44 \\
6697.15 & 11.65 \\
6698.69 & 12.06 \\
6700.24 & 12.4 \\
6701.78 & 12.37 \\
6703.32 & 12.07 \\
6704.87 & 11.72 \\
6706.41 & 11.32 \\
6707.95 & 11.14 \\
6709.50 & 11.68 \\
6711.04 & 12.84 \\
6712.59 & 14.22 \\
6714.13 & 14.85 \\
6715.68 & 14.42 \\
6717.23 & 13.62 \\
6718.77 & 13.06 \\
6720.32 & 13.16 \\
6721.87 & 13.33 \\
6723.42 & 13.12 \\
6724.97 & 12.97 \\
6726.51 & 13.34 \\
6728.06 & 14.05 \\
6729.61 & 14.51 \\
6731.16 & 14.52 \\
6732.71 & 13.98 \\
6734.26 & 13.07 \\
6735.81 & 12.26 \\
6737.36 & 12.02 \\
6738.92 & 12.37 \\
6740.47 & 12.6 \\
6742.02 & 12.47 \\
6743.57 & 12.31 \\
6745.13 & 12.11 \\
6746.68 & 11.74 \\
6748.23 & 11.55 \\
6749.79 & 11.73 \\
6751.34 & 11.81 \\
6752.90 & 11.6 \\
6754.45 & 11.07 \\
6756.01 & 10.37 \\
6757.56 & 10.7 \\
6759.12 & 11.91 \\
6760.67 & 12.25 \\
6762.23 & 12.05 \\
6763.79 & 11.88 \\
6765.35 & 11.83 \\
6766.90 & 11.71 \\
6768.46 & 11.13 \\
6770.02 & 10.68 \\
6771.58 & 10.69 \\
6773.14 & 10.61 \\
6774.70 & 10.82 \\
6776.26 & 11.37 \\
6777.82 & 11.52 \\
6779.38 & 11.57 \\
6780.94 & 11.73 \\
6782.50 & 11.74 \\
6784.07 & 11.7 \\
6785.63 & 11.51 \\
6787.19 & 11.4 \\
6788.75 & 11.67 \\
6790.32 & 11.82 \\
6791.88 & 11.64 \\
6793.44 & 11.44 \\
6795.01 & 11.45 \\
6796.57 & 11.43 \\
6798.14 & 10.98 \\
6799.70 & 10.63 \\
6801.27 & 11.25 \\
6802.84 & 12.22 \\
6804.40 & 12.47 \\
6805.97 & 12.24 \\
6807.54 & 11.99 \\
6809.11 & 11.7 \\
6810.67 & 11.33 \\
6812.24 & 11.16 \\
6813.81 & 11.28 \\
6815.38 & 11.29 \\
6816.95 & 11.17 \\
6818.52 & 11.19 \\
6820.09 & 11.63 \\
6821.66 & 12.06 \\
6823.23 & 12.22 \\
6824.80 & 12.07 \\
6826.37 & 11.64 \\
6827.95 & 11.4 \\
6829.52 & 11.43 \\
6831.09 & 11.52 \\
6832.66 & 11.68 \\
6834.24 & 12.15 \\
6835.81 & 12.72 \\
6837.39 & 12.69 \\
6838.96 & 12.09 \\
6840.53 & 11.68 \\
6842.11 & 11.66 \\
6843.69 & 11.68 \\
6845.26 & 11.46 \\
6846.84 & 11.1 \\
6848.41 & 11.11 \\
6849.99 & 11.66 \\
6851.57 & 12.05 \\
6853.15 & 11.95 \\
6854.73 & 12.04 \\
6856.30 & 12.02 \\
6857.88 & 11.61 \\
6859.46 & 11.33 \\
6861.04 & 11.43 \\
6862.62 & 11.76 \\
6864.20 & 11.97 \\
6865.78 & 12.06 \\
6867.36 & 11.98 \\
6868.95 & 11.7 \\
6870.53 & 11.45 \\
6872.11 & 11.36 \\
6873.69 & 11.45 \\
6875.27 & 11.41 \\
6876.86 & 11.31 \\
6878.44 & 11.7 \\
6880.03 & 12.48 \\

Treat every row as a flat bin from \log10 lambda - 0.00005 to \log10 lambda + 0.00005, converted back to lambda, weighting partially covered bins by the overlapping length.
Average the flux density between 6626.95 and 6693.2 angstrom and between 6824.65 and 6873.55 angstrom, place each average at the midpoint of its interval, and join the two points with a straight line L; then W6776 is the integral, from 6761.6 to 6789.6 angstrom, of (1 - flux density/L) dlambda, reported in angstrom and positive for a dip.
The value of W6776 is 0.9 angstrom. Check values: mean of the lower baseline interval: 11.9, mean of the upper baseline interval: 11.7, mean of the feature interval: 11.4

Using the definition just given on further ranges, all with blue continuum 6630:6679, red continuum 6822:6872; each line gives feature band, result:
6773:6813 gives 0.8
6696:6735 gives -4.1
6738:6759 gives 0.1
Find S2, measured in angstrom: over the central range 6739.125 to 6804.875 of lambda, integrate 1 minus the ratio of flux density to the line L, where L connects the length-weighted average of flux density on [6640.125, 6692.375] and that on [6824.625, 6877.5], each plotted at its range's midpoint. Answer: 1.3 angstrom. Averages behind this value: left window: 11.9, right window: 11.7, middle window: 11.6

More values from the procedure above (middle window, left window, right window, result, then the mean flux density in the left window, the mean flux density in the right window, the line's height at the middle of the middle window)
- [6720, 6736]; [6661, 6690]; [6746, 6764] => -2.6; 11.8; 11.5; 11.6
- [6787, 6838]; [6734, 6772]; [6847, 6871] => 0.3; 11.7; 11.7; 11.7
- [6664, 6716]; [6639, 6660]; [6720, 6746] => 2.2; 12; 13.1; 12.5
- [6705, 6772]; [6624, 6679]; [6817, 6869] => -3.8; 11.8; 11.8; 11.8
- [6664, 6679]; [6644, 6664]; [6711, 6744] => 1.3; 12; 13.3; 12.3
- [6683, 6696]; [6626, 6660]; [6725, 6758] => -0.2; 11.9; 12.4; 12.1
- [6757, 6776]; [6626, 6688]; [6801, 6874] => 0.7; 11.8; 11.7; 11.8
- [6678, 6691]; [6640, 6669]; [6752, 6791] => -0.5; 11.9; 11.4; 11.8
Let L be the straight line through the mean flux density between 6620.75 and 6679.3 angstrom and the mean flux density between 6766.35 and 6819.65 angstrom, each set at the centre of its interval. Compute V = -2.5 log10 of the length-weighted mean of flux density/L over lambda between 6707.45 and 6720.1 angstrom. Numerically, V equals -0.14 mag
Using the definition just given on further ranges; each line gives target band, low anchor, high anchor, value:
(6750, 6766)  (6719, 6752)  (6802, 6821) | 0.08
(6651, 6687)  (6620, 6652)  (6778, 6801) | 0.00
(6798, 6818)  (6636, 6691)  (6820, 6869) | 0.03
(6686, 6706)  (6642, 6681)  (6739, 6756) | -0.03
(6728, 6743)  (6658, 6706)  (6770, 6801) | -0.14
